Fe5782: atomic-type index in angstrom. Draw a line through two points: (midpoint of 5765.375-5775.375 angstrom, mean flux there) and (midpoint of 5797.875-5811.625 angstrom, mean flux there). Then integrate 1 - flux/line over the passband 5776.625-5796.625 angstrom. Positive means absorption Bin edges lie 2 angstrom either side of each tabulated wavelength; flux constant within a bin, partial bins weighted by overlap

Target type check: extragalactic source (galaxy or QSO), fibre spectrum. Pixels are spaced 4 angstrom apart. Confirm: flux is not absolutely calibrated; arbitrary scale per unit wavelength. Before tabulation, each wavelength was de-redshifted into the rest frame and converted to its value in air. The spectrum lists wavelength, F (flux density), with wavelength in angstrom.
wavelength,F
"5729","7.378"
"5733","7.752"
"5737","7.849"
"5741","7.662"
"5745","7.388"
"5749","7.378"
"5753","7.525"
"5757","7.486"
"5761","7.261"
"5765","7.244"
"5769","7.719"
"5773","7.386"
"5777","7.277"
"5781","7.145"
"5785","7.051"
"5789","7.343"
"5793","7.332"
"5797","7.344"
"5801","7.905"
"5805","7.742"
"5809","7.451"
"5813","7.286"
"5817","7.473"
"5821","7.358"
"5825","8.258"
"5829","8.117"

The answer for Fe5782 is 0.9 angstrom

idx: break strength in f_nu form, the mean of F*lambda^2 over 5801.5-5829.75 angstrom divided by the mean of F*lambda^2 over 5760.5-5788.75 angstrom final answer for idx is 1.1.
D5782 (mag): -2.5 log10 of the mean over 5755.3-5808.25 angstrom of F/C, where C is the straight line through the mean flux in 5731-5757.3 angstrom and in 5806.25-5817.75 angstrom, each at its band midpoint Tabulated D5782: 0.01 mag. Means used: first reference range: 7.58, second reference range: 7.42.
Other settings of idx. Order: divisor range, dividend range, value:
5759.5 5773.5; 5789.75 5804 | 1.03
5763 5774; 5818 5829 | 1.07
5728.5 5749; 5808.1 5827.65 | 1.03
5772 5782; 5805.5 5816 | 1.03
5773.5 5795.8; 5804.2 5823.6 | 1.04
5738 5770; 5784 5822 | 1.01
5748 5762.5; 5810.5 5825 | 1.03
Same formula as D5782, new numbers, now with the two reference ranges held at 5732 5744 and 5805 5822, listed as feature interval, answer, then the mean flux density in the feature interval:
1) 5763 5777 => 0.03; 7.42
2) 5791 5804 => -0.01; 7.54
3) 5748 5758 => 0.03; 7.47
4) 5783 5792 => 0.05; 7.21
